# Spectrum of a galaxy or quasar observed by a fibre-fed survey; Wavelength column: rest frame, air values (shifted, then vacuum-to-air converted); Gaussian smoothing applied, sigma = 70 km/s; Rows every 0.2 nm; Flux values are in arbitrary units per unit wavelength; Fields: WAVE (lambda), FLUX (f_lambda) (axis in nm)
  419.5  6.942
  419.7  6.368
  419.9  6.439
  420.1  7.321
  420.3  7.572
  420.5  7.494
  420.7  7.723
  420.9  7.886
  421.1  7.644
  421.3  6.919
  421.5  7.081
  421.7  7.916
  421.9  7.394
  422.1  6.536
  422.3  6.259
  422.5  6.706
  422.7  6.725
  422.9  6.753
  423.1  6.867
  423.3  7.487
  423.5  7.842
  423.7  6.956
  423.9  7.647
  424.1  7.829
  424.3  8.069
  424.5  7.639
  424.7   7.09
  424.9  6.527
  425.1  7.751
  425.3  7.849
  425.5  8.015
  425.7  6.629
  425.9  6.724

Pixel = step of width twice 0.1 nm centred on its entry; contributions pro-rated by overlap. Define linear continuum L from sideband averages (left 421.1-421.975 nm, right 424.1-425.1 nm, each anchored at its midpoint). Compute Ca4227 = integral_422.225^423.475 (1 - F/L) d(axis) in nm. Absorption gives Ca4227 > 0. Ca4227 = 0.09 nm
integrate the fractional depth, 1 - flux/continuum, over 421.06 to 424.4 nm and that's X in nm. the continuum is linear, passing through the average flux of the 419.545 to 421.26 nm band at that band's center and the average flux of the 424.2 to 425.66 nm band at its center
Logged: 0.09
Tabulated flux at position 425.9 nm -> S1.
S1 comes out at 6.724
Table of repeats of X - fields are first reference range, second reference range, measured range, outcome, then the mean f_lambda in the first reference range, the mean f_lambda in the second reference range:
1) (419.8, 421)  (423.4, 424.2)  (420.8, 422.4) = 0.06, 7.41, 7.57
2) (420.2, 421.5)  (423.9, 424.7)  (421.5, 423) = 0.13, 7.5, 7.73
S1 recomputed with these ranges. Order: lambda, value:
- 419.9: 6.439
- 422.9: 6.753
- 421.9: 7.394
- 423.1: 6.867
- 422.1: 6.536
